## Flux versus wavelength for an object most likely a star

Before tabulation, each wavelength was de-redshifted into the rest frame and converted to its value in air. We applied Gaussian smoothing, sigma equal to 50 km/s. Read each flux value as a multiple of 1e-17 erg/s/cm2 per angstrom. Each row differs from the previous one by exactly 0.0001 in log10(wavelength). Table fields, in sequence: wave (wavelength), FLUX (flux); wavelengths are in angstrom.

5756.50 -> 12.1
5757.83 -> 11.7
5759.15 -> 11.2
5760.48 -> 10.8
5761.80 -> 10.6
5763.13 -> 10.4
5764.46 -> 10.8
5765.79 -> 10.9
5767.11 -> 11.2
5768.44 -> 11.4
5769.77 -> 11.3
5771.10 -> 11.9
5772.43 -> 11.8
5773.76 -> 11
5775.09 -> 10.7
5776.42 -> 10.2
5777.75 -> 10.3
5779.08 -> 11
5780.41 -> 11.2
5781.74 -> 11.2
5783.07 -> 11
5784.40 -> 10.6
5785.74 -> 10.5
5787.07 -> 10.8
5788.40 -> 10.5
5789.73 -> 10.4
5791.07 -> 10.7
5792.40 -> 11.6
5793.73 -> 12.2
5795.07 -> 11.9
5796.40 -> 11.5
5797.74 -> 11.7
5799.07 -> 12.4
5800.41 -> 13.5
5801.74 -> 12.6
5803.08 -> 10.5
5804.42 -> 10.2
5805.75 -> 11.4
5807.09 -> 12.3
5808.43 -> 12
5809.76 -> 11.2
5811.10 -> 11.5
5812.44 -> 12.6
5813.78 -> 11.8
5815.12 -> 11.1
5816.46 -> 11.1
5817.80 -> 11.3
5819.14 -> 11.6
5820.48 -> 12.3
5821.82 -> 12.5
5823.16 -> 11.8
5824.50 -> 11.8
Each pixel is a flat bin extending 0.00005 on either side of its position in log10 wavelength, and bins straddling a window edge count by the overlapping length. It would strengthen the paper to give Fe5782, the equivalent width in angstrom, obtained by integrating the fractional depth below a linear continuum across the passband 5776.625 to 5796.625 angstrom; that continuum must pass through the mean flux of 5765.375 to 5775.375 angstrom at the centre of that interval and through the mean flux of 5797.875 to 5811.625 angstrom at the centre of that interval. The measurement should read 0.9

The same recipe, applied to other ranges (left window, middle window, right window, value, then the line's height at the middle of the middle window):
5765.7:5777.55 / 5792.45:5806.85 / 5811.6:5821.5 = -0.4 angstrom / 11.5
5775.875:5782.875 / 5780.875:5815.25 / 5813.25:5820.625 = -1.0 angstrom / 11.1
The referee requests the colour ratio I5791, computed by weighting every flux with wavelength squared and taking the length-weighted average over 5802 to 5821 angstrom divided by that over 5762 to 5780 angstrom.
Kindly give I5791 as 1.06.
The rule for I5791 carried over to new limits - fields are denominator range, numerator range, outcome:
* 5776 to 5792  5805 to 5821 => 1.10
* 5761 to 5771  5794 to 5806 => 1.08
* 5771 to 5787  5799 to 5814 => 1.09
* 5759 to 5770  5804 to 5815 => 1.08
